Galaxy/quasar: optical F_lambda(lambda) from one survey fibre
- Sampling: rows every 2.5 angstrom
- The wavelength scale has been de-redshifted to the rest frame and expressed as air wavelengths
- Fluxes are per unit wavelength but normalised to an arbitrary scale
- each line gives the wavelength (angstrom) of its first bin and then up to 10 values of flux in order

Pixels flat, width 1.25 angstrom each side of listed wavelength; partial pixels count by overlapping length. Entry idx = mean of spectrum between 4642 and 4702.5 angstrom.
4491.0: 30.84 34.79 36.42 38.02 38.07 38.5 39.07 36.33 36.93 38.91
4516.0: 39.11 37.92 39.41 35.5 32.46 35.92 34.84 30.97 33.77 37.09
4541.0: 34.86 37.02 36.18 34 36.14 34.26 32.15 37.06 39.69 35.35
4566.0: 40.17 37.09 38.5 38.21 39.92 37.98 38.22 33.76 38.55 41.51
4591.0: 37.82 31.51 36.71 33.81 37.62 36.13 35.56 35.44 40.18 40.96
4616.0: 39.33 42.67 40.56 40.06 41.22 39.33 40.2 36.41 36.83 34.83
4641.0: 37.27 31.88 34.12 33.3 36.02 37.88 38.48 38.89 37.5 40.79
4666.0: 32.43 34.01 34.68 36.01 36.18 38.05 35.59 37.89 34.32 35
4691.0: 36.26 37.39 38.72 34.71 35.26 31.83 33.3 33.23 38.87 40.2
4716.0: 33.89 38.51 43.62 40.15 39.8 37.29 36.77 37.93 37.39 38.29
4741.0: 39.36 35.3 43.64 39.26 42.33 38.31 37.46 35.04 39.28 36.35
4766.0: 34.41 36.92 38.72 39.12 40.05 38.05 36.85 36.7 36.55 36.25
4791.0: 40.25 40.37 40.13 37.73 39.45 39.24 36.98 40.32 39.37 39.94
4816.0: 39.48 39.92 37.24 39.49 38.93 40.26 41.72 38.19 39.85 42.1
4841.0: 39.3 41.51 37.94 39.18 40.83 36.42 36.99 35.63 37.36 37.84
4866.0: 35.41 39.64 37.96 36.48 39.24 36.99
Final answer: 36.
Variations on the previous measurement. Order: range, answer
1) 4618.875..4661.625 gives 37.4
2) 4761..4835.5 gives 38.6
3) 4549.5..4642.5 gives 37.6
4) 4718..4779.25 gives 38.5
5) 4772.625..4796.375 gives 38.4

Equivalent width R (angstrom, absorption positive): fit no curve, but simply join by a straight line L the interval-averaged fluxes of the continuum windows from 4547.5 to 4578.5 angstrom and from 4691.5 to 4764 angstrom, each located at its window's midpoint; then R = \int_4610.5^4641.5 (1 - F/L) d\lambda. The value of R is -1.7 angstrom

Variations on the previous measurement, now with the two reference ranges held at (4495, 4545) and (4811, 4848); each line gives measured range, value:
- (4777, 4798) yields 0.6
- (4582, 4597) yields 0.2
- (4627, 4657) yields 1.1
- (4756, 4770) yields 0.9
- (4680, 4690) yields 0.7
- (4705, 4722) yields 0.5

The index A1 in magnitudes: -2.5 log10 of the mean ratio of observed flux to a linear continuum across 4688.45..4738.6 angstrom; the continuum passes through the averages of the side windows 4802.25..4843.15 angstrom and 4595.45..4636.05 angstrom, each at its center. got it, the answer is 0.05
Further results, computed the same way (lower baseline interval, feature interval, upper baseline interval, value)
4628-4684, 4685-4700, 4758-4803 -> 0.023 mag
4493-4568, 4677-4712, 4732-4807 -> 0.057 mag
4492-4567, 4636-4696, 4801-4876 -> 0.039 mag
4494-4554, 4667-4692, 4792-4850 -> 0.066 mag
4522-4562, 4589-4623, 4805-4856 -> -0.048 mag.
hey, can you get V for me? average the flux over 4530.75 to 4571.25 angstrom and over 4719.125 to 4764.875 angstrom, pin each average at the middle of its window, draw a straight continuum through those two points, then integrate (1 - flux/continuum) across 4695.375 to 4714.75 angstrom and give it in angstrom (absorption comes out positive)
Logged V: 1.3 angstrom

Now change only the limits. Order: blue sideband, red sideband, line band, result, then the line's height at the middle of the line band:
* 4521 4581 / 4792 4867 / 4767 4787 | 0.3 angstrom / 38.5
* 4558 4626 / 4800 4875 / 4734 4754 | -0.4 angstrom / 38.5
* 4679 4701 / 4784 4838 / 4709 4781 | -1.6 angstrom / 37.6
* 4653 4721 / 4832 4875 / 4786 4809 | -0.6 angstrom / 37.7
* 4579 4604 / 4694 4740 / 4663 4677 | 0.6 angstrom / 37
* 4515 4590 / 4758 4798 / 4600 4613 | -0.1 angstrom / 36.9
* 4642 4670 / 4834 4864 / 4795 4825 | -0.7 angstrom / 38.2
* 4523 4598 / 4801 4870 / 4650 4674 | 0.3 angstrom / 37.2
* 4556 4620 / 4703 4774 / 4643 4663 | 0.7 angstrom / 37.7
